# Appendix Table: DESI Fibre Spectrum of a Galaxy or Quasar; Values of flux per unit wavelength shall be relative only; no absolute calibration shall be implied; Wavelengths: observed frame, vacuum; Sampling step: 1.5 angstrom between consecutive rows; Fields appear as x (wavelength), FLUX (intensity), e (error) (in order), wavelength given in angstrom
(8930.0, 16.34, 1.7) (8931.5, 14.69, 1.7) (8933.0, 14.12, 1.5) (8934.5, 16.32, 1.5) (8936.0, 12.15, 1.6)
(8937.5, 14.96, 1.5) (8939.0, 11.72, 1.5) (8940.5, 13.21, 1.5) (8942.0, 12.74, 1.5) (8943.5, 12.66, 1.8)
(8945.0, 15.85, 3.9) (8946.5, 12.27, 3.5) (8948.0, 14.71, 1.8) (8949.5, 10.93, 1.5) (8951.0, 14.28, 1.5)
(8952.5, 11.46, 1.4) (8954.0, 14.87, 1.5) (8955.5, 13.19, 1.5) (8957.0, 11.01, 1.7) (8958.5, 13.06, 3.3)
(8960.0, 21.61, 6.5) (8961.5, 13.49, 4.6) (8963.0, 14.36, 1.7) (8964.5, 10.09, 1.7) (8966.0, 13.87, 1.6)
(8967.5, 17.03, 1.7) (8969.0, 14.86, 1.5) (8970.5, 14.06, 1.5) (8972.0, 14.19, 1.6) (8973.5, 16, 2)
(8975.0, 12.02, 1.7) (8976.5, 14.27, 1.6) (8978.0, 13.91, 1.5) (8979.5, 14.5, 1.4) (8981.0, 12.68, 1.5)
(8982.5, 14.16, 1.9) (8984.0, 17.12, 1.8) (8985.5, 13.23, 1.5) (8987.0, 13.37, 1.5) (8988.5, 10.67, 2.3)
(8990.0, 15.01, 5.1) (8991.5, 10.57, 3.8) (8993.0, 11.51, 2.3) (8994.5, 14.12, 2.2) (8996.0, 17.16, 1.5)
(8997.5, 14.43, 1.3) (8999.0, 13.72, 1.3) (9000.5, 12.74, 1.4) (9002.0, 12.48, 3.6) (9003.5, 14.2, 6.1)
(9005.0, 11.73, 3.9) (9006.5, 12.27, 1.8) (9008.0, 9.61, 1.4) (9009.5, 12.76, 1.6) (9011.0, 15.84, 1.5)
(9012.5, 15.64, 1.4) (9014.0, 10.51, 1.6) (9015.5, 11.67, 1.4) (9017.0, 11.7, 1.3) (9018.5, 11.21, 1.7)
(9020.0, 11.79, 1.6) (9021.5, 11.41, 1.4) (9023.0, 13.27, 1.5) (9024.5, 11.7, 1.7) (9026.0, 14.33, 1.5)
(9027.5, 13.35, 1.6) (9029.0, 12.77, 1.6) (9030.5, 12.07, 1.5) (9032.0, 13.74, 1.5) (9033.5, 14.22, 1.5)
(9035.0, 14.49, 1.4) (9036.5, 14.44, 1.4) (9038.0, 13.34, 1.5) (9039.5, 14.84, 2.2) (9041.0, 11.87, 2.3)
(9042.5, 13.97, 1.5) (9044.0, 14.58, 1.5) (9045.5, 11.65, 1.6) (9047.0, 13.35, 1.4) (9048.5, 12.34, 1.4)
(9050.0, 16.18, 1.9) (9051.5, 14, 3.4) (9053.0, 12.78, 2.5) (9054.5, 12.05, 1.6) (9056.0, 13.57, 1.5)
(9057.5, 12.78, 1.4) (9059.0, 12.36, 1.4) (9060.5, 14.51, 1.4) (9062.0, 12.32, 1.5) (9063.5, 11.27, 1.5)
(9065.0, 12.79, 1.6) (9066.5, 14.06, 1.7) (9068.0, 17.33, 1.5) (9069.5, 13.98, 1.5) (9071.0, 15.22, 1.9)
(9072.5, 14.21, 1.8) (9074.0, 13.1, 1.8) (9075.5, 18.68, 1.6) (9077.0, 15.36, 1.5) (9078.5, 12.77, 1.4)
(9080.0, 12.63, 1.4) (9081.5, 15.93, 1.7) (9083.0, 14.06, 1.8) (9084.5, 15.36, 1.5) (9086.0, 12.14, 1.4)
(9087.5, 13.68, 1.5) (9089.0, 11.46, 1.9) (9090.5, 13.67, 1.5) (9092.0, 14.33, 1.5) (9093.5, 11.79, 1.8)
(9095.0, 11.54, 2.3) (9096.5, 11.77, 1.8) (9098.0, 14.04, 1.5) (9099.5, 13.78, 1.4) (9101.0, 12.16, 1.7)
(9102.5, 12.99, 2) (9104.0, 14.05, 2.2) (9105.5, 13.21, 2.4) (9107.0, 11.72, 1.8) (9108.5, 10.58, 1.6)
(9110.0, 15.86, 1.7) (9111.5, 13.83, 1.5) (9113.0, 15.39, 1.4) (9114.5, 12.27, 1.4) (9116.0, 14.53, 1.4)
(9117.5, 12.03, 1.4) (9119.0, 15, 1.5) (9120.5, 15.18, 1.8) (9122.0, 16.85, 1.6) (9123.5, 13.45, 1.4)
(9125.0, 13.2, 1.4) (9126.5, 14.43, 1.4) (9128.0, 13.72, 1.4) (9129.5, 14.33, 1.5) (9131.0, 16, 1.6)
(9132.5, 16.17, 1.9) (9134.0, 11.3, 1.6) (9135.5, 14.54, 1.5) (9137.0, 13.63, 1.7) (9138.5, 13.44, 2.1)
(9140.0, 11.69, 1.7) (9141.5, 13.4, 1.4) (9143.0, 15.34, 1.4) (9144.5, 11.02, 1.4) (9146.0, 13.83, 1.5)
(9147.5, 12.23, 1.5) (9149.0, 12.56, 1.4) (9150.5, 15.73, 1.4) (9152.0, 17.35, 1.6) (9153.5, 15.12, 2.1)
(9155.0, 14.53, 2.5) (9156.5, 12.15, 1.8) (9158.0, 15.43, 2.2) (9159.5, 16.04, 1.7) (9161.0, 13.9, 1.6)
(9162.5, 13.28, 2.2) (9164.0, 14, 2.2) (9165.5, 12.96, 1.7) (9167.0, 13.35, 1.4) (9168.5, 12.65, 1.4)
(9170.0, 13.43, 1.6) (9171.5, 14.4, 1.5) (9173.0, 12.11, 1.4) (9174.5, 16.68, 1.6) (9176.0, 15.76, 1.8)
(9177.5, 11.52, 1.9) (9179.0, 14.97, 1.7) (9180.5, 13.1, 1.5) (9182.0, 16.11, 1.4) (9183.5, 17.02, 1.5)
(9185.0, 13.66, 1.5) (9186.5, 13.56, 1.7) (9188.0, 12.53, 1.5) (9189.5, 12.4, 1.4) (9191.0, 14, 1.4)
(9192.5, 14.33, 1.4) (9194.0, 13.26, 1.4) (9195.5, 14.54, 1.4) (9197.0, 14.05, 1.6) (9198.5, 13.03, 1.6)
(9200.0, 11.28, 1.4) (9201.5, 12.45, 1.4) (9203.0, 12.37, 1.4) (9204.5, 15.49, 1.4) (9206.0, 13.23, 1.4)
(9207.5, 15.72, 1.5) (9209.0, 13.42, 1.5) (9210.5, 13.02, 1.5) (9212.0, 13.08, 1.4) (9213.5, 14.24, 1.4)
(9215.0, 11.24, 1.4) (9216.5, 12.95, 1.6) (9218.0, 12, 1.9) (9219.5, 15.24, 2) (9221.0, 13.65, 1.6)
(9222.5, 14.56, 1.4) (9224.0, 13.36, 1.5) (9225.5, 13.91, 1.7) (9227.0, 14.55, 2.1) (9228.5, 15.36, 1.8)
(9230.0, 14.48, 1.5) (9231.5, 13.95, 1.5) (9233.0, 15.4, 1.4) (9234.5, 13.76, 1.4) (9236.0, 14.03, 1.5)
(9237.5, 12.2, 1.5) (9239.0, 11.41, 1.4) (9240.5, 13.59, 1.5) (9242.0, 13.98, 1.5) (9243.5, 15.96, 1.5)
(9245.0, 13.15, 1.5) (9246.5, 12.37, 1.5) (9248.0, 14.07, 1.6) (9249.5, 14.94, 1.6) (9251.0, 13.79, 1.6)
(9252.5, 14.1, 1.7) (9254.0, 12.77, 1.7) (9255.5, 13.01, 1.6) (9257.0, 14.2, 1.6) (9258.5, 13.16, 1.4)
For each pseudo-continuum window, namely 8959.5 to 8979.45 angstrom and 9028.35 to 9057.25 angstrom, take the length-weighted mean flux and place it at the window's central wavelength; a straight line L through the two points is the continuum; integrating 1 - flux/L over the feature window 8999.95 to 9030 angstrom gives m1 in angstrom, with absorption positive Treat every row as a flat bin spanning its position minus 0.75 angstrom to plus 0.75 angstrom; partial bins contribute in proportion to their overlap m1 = 2.9 angstrom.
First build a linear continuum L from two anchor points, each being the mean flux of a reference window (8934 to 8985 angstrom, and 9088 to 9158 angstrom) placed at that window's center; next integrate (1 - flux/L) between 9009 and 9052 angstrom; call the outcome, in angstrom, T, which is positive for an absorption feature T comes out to 1.9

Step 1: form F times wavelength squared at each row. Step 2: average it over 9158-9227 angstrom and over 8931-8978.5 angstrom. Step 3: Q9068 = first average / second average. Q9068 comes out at 1.05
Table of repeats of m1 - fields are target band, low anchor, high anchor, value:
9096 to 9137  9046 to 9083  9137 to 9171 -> 0.09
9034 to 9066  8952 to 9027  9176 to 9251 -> 0.43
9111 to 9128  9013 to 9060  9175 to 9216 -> -1.04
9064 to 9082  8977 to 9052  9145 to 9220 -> -1.56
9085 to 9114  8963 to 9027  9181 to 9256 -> 0.92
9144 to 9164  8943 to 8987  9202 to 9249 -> -0.47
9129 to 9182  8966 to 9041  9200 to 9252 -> -1.43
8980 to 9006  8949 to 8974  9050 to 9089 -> 0.97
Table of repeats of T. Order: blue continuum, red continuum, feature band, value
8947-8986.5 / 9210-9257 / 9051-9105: 1.2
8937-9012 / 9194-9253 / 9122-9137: -0.6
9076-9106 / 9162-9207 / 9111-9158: -1.7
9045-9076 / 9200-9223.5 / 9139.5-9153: -0.2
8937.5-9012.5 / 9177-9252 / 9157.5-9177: -0.6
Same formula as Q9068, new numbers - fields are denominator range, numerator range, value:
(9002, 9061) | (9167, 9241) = 1.09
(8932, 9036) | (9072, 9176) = 1.06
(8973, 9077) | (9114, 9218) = 1.06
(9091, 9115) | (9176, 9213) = 1.07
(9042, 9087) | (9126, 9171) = 1.02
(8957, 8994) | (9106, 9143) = 1.03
